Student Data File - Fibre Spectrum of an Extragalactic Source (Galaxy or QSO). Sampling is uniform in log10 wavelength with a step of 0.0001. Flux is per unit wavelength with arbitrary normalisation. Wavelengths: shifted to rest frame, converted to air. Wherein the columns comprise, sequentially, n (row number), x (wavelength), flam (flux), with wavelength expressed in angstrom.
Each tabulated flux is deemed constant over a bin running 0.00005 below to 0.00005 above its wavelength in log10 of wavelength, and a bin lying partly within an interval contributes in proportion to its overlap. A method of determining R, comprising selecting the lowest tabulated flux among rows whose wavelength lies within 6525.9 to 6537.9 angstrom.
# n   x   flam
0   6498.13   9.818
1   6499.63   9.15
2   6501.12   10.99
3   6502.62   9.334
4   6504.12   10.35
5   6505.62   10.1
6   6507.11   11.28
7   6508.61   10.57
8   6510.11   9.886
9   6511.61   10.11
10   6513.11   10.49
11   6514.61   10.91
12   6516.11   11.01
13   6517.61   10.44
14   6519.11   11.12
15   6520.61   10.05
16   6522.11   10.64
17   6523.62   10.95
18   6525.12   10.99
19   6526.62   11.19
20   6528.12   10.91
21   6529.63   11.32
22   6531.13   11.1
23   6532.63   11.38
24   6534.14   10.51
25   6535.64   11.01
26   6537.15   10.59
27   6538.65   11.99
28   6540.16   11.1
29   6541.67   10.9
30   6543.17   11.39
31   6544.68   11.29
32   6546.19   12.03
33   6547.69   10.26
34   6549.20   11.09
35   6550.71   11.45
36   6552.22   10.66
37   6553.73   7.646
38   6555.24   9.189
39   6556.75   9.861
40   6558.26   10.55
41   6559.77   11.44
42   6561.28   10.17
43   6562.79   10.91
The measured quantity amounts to 10.51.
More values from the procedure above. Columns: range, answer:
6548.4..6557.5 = 7.646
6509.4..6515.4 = 9.886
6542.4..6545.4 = 11.29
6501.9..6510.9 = 9.334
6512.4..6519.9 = 10.44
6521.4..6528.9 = 10.64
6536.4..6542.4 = 10.59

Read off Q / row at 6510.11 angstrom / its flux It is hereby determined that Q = 9.886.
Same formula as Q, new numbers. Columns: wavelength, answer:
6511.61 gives 10.11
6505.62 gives 10.1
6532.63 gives 11.38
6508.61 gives 10.57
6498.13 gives 9.818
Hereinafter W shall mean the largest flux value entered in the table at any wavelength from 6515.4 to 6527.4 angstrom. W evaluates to 11.19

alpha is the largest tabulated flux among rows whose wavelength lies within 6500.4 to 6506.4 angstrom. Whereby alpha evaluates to 10.99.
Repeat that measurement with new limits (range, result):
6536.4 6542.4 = 11.99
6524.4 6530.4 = 11.32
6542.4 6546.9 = 12.03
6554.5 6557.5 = 9.861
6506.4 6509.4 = 11.28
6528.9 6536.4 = 11.38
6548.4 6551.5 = 11.45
